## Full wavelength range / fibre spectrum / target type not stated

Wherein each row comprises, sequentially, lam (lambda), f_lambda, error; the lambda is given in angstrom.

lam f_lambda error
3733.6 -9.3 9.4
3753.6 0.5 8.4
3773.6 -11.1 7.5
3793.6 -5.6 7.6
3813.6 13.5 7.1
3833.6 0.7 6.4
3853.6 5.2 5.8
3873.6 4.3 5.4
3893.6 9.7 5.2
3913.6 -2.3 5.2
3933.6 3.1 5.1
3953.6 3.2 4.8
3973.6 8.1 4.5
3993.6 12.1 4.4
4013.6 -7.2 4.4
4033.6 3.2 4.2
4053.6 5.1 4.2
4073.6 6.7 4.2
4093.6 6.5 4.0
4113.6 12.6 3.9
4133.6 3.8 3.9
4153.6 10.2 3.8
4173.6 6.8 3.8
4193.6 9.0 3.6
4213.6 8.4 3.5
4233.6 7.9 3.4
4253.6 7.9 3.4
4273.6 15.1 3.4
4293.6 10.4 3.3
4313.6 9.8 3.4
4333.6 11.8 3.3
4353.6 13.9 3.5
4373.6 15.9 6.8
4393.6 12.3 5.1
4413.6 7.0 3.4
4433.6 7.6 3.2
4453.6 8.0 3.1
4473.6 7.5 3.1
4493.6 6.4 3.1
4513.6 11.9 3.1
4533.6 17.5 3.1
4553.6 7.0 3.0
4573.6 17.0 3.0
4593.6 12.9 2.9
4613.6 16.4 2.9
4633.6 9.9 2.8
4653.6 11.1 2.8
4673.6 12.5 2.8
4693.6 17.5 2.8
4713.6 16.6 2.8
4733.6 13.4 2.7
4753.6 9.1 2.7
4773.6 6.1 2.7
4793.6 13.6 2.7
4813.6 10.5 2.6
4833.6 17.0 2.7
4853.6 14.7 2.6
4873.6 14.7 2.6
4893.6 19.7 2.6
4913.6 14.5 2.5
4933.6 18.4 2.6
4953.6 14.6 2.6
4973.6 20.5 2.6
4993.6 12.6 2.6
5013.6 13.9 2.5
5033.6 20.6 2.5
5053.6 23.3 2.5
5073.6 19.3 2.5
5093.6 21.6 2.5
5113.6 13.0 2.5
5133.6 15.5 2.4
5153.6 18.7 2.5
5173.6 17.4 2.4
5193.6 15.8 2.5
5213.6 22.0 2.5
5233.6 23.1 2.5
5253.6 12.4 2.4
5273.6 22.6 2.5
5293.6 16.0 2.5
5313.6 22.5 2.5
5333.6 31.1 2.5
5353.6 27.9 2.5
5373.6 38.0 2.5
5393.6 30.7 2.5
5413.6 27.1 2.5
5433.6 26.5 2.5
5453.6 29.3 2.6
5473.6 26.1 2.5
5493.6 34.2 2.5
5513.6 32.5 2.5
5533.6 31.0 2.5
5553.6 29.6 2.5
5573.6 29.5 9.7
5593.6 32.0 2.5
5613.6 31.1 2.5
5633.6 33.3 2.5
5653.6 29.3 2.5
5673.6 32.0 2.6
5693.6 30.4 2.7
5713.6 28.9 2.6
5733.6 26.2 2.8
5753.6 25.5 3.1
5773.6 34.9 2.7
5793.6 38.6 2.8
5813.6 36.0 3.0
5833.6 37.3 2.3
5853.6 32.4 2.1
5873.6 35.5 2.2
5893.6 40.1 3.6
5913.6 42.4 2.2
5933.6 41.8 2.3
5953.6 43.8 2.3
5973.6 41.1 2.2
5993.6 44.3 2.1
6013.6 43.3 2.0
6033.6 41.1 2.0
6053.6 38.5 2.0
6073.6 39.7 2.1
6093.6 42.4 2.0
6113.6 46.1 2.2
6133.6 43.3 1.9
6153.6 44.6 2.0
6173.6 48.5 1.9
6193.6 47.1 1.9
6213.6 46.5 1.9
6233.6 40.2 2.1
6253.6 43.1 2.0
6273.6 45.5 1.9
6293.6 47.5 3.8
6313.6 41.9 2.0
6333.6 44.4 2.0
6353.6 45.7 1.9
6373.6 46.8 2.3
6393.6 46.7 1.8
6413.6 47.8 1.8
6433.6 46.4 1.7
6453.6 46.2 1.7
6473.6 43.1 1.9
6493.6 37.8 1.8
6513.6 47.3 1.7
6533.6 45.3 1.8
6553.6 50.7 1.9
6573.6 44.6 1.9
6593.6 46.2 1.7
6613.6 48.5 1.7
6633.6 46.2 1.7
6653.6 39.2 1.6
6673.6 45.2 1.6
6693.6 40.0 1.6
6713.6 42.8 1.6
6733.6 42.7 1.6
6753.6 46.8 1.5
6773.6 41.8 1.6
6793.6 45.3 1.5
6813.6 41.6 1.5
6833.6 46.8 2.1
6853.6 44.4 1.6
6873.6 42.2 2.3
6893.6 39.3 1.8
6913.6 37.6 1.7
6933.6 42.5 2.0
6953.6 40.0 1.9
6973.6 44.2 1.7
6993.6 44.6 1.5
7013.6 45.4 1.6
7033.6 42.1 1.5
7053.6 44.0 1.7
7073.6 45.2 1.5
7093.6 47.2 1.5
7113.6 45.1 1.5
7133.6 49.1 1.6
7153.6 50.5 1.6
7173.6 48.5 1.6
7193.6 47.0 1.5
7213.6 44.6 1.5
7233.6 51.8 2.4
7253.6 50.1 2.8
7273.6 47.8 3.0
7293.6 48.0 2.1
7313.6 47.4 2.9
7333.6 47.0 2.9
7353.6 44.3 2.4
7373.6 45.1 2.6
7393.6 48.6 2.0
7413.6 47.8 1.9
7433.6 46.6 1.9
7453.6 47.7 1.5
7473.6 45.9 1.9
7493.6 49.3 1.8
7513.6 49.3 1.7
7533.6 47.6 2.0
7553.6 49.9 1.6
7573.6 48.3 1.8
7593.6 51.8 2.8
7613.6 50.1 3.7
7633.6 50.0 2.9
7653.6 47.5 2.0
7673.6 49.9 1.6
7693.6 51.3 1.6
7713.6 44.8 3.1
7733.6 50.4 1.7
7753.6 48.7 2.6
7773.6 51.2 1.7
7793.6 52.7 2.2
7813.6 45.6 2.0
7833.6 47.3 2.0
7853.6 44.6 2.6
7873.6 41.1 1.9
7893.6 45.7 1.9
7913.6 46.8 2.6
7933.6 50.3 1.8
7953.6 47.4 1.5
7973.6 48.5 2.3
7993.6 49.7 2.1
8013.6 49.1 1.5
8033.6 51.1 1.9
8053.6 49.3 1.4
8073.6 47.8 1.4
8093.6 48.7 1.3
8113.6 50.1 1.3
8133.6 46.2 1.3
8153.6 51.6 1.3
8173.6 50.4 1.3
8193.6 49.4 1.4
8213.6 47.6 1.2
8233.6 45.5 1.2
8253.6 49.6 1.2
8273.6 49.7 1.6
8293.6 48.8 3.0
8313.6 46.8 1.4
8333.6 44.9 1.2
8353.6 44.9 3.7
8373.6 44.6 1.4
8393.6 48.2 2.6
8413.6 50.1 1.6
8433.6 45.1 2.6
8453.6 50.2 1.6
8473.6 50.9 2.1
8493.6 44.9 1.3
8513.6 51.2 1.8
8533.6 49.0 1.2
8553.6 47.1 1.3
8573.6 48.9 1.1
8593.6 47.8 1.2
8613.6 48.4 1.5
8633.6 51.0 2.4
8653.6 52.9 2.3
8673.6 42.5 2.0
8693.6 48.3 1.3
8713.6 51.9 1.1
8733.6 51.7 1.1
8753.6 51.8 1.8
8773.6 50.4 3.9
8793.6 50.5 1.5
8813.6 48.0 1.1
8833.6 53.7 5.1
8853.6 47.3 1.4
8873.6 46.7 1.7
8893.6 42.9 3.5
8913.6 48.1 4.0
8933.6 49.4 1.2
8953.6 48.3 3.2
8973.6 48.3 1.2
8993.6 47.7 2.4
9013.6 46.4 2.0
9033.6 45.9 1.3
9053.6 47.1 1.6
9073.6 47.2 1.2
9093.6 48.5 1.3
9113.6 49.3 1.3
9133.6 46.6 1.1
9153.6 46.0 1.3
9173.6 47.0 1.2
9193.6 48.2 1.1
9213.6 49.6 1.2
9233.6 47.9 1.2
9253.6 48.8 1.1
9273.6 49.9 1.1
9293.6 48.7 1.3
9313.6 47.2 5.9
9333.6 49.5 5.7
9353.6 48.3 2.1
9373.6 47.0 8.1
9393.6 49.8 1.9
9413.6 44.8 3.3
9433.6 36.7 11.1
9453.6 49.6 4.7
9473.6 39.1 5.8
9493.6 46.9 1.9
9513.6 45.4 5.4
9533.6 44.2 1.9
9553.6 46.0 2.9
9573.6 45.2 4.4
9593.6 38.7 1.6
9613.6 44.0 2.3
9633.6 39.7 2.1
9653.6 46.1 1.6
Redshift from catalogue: 0.33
